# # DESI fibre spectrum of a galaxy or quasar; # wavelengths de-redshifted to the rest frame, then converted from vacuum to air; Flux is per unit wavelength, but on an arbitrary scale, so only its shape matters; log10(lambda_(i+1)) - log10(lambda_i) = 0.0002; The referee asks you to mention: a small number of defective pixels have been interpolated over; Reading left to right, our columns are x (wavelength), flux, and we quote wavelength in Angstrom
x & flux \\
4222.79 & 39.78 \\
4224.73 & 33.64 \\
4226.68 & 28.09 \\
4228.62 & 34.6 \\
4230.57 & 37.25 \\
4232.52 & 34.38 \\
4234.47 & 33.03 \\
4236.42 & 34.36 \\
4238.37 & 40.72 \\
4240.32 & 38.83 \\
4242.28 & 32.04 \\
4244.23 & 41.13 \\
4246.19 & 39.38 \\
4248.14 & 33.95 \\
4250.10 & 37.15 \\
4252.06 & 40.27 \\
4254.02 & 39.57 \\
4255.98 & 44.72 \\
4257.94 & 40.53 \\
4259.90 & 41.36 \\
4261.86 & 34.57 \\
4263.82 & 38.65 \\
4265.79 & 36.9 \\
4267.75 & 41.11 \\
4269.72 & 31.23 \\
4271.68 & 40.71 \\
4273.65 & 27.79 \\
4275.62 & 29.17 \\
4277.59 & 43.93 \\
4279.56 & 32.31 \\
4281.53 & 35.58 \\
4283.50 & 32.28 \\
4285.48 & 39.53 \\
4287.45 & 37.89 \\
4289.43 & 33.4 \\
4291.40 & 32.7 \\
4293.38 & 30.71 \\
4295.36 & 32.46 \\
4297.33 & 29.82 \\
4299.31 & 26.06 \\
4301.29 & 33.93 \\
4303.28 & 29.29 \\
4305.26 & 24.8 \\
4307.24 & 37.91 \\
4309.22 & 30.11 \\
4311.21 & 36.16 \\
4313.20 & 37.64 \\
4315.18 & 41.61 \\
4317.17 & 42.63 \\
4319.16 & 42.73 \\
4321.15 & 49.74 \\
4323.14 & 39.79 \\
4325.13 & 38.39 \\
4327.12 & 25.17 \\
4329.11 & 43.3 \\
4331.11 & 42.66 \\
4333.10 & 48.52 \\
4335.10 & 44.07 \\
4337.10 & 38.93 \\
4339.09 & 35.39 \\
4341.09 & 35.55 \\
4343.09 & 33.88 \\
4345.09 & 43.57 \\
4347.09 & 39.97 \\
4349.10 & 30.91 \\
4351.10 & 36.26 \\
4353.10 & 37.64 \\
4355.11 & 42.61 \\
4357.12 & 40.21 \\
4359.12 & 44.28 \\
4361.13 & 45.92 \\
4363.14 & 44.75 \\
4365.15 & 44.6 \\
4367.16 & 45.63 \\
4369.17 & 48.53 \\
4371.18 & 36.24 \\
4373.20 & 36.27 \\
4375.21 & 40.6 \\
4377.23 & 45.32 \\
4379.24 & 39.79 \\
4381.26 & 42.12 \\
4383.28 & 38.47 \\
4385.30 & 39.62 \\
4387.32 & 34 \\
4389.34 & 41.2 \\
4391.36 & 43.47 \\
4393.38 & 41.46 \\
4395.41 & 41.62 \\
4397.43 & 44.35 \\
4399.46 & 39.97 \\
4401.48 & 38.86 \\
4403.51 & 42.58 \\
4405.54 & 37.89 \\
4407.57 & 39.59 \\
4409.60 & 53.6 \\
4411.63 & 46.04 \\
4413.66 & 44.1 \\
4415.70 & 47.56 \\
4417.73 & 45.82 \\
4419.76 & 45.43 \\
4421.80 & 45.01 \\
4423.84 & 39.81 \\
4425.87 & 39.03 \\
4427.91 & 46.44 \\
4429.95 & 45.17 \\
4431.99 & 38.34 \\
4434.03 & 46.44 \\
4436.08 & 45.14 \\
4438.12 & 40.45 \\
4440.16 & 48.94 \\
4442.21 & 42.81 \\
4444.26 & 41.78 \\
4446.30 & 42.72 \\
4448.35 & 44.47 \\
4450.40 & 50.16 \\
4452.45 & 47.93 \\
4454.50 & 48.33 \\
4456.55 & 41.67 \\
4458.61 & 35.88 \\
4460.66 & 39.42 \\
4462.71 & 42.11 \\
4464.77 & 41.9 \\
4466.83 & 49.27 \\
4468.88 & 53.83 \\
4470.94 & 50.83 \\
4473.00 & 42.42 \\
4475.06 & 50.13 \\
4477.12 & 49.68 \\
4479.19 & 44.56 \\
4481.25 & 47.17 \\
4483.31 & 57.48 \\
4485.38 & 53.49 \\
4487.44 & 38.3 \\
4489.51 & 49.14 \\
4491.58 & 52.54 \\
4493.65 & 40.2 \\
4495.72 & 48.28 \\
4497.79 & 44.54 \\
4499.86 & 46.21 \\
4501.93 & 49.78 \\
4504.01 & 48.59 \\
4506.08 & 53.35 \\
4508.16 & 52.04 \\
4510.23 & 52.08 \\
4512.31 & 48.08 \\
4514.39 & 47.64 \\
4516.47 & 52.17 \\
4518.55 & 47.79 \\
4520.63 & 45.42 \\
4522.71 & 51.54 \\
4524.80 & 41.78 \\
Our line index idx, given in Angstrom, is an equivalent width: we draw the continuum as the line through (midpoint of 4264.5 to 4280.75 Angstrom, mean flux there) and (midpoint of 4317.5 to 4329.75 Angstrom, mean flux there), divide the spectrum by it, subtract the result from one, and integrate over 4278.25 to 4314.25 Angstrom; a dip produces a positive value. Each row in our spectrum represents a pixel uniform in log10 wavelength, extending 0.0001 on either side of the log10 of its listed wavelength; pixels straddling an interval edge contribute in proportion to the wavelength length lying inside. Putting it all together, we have 4.27 Angstrom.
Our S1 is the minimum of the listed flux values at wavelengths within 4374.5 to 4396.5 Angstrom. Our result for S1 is 34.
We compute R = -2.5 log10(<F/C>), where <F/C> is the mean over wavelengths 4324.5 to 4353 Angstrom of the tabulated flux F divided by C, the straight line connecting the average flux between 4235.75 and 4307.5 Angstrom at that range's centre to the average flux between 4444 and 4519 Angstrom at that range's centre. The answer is 0.03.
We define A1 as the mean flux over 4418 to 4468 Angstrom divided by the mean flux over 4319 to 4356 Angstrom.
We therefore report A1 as 1.11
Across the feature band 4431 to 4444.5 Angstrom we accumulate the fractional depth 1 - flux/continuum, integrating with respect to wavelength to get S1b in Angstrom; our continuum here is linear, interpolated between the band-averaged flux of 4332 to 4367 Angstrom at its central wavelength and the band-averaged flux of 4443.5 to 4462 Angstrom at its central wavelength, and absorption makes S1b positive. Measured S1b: -0.11 Angstrom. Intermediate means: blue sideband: 40.6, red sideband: 43.6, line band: 43.5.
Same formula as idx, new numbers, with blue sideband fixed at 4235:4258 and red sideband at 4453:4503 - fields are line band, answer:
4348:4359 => 1.1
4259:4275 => 1.1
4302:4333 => 2.4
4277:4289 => 0.9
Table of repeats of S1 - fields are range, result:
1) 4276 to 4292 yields 32.28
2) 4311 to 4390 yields 25.17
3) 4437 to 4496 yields 35.88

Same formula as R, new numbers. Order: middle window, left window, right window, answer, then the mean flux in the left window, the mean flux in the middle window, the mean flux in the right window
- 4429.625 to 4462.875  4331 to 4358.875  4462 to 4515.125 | 0.05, 39.3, 43.6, 48.3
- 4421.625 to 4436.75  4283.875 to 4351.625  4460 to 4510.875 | 0.03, 36.6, 43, 47.9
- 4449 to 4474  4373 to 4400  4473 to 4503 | 0.01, 40.7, 45.3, 47.8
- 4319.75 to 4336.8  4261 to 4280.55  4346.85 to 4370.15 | -0.04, 35.6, 41.4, 41.8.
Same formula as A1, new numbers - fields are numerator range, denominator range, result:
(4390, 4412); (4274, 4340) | 1.17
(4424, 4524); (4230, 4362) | 1.25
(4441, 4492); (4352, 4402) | 1.11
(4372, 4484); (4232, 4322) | 1.21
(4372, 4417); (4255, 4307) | 1.20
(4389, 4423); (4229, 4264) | 1.15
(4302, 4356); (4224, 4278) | 1.04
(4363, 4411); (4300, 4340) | 1.09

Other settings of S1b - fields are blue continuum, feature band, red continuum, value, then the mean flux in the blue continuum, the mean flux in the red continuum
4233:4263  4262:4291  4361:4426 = 2.4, 38.1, 42.4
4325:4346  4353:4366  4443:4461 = -1.0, 39.1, 43.7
